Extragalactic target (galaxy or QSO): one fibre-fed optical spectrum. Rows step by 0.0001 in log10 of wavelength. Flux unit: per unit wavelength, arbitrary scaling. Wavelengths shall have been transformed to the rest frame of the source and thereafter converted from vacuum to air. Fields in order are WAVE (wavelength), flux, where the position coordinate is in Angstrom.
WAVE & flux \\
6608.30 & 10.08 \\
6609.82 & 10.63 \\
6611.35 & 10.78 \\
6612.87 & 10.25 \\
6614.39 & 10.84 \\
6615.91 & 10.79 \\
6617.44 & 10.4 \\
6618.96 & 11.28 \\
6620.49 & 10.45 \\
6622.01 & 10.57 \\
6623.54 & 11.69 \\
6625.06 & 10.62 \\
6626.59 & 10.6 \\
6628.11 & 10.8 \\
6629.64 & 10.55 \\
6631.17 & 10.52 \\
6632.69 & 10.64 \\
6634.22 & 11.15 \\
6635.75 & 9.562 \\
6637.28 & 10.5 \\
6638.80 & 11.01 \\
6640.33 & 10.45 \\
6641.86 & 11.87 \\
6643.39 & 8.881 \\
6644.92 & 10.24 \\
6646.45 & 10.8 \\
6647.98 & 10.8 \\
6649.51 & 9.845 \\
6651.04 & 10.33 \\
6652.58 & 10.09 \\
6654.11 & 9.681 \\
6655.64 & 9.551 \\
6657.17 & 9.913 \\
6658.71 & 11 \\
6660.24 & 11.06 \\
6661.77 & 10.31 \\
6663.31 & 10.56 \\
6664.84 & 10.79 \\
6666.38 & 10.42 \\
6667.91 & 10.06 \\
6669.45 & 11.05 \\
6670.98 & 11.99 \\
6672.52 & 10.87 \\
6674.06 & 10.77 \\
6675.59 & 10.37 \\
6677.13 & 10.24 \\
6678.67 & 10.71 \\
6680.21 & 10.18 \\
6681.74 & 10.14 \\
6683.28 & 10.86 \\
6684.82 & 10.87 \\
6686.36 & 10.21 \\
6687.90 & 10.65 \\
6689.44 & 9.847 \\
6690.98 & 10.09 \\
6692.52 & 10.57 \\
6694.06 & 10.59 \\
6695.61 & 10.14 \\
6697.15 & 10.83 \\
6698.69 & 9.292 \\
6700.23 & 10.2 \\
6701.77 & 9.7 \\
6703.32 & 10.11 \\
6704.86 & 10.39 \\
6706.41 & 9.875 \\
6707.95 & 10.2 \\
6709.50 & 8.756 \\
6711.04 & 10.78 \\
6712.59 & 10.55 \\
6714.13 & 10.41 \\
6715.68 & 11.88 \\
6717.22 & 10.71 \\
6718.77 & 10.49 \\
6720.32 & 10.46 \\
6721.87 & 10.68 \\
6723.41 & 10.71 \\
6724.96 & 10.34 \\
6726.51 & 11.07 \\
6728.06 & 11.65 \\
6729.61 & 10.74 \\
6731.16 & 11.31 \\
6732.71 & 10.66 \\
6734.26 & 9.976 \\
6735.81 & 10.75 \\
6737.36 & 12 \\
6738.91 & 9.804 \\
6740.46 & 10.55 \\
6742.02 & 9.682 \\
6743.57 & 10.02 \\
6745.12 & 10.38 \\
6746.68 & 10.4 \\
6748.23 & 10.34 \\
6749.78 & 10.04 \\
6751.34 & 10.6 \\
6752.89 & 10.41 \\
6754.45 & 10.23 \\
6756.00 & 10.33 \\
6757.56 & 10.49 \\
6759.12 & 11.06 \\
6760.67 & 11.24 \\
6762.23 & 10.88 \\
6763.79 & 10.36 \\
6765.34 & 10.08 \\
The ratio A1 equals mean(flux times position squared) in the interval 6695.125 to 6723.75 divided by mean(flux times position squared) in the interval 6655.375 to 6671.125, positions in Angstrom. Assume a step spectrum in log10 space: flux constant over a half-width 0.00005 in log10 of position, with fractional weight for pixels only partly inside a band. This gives 0.99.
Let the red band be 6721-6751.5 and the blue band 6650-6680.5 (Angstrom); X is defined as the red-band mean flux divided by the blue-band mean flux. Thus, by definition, 1.0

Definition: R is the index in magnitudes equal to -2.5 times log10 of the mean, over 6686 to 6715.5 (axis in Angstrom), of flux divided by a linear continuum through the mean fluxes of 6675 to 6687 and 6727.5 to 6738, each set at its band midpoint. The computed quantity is 0.05 mag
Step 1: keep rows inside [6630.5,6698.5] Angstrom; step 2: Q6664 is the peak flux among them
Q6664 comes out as 11.99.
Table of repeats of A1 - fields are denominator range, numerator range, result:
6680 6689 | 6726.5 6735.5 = 1.05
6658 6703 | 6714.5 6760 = 1.03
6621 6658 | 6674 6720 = 1.01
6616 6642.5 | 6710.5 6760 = 1.02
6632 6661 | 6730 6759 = 1.04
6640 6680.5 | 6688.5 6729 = 1.01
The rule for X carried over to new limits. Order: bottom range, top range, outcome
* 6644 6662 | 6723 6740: 1.05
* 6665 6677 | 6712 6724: 1.00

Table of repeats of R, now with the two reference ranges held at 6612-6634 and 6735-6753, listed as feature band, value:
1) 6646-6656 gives 0.052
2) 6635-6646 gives 0.032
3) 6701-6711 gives 0.065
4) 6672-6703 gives 0.022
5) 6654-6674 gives 0.003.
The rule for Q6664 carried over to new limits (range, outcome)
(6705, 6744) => 12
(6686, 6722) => 11.88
